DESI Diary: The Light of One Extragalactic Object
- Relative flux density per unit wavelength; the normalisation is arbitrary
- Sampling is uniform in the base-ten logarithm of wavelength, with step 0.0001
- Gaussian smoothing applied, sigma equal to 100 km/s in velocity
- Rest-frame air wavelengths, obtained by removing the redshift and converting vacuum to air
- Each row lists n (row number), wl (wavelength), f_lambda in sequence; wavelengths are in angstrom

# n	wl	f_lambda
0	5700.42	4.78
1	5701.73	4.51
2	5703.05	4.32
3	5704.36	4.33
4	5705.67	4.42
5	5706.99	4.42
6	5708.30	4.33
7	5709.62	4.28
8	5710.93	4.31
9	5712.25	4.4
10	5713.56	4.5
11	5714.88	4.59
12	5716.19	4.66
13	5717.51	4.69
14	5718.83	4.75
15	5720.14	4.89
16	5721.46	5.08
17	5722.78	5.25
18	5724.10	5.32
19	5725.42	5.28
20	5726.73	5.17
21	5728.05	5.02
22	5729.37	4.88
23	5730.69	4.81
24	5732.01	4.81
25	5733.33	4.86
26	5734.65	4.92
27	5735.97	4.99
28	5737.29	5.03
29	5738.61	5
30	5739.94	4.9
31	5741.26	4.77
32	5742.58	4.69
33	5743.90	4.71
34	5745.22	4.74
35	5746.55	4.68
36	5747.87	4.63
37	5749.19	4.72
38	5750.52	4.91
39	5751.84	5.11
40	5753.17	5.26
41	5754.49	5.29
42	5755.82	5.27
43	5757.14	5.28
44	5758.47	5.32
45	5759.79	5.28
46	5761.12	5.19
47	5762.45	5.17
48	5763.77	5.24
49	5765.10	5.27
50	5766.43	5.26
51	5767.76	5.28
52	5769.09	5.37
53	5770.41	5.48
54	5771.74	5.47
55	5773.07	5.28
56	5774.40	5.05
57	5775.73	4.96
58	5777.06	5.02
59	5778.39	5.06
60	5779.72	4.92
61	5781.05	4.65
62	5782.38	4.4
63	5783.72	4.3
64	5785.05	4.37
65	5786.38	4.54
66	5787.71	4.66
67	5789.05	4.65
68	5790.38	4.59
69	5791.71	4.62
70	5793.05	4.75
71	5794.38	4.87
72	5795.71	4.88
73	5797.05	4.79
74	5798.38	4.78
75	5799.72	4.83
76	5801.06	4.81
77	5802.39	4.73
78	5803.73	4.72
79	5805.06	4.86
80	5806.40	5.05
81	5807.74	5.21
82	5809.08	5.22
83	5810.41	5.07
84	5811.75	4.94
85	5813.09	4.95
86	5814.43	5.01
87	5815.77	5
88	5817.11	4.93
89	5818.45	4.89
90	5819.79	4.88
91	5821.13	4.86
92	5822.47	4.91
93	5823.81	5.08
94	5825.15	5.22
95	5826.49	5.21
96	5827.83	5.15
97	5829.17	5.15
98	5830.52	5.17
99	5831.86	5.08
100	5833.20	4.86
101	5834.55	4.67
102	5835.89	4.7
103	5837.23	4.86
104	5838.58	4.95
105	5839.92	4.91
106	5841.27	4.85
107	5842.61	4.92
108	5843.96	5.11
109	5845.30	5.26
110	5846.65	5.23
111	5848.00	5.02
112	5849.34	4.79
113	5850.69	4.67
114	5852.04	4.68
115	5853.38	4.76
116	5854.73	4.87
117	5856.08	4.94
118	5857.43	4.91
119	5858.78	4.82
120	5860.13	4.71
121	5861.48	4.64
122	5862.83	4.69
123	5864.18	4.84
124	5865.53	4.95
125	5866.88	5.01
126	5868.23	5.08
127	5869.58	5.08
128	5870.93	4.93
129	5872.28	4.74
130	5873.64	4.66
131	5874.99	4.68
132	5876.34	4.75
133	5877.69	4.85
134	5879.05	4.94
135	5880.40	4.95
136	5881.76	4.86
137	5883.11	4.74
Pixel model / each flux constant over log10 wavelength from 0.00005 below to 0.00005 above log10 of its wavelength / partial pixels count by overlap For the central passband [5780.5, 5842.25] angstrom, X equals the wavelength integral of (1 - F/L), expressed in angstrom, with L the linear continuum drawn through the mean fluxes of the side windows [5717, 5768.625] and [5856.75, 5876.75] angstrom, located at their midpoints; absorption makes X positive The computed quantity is 0.7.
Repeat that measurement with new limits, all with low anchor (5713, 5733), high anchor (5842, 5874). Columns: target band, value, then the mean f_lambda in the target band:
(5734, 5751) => 0.3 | 4.82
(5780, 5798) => 1.0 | 4.63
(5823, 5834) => -0.5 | 5.11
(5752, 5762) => -0.7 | 5.26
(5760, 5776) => -1.2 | 5.26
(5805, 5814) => -0.3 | 5.05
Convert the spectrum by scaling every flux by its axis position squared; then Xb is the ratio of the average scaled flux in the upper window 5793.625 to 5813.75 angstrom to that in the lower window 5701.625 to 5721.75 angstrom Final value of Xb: 1.12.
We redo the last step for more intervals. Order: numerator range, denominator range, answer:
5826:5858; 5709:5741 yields 1.06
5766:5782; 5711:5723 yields 1.11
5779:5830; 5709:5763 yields 1.01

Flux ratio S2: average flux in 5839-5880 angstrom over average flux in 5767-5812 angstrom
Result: 1.00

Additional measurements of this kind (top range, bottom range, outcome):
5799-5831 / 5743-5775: 0.97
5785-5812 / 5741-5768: 0.95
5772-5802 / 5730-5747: 0.99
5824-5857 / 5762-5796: 1.01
